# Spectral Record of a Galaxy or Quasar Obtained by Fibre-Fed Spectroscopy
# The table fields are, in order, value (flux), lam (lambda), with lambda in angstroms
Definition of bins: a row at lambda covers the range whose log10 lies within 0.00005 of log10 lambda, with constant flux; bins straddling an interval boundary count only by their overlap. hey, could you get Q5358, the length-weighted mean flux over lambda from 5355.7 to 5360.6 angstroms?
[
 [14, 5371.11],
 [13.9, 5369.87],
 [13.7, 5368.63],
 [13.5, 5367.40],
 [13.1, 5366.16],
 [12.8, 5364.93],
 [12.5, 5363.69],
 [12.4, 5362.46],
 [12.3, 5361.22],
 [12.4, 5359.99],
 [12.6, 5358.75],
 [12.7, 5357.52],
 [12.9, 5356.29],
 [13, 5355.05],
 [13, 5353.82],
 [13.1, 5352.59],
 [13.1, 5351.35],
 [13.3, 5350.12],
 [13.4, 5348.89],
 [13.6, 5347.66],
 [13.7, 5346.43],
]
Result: 12.7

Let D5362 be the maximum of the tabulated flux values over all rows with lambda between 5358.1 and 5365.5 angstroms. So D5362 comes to 12.8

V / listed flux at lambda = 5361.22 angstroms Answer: 12.3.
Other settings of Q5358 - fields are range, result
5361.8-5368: 12.8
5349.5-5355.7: 13.1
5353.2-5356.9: 13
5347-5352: 13.3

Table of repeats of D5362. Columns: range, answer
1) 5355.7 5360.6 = 12.9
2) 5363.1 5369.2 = 13.7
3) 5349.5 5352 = 13.3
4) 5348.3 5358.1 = 13.4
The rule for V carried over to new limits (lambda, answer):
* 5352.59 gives 13.1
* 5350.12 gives 13.3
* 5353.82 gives 13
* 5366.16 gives 13.1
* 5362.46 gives 12.4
